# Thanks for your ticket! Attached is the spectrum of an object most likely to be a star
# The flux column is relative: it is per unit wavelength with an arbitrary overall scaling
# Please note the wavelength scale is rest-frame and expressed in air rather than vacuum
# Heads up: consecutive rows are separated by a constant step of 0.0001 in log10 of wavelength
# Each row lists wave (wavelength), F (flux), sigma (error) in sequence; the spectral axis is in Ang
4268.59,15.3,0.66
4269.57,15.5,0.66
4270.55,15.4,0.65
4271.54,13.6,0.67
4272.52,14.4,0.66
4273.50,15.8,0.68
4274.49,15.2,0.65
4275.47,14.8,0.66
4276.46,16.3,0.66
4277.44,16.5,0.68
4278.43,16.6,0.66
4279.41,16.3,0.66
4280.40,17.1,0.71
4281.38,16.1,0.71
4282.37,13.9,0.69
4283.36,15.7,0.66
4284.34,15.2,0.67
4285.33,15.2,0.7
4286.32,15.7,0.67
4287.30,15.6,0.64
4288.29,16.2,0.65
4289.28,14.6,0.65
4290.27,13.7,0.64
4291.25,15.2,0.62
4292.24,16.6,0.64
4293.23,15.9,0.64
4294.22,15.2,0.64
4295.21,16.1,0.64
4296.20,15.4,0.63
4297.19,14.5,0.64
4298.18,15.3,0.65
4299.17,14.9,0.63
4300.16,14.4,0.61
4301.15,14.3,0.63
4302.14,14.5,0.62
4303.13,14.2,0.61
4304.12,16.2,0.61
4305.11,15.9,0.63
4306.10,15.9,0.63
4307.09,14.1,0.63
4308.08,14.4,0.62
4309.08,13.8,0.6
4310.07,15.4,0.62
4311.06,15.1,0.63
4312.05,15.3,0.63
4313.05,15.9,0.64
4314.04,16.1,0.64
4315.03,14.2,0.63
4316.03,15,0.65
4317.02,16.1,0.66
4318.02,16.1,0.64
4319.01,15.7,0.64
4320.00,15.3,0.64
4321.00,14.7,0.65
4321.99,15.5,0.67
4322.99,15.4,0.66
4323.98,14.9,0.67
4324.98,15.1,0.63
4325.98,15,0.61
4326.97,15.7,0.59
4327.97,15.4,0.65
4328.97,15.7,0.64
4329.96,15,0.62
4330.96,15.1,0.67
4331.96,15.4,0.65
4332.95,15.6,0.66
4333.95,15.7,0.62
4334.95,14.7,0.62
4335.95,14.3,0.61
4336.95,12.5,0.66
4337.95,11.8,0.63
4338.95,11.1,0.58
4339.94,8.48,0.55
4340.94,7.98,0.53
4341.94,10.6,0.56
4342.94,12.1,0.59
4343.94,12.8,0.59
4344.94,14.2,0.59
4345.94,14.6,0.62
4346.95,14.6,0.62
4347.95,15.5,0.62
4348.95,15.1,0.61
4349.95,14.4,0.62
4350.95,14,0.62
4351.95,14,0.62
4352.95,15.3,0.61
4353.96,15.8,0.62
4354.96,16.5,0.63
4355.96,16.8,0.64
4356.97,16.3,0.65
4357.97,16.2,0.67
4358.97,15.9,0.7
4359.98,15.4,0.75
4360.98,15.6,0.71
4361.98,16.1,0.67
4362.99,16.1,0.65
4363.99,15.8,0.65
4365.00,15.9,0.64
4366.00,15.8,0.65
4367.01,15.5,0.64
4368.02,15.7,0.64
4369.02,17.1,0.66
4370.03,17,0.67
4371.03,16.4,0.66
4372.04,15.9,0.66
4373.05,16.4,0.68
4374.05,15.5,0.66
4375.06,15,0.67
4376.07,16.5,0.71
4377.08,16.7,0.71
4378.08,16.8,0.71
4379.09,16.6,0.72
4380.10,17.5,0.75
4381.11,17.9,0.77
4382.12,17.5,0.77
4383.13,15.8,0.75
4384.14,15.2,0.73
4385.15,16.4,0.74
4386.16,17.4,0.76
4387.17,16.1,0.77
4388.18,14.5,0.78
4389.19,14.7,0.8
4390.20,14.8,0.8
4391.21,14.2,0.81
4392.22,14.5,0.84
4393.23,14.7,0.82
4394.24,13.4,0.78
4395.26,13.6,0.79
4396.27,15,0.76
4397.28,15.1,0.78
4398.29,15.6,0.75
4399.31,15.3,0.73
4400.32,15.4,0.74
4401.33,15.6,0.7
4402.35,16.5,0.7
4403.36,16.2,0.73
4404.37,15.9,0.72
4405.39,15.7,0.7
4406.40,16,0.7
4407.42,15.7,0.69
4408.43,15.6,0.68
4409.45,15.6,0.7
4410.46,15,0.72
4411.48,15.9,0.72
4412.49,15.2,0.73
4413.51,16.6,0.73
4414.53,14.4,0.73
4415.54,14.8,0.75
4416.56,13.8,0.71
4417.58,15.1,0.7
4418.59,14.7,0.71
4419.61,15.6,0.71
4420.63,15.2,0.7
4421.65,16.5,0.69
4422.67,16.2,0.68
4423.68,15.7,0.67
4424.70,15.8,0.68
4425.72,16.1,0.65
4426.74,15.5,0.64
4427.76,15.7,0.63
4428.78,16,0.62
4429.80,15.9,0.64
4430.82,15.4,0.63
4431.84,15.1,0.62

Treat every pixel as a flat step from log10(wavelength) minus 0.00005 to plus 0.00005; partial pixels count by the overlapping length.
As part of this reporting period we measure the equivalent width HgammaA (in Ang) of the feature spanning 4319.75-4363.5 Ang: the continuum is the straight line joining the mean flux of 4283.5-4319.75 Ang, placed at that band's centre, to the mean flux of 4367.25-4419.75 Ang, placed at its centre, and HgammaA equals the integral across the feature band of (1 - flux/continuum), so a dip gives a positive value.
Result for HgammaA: 2.6 Ang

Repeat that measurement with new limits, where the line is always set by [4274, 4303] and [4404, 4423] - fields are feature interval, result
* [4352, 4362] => -0.3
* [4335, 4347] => 2.6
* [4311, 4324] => 0.0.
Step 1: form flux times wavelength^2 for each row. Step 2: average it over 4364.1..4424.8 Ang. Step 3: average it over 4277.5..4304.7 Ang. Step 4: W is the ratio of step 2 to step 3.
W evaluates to 1.1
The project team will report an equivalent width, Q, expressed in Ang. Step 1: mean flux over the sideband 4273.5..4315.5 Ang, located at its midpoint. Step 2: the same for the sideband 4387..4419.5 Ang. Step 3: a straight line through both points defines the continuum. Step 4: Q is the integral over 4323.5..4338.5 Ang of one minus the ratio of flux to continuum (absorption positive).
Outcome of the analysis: 0.5 Ang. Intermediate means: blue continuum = 15.3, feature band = 14.8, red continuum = 15.2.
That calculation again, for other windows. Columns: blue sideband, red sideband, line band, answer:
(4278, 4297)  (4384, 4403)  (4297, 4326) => 0.7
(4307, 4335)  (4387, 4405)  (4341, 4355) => 1.1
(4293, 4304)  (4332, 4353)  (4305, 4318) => -0.6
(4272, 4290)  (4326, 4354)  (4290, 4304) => 0.0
